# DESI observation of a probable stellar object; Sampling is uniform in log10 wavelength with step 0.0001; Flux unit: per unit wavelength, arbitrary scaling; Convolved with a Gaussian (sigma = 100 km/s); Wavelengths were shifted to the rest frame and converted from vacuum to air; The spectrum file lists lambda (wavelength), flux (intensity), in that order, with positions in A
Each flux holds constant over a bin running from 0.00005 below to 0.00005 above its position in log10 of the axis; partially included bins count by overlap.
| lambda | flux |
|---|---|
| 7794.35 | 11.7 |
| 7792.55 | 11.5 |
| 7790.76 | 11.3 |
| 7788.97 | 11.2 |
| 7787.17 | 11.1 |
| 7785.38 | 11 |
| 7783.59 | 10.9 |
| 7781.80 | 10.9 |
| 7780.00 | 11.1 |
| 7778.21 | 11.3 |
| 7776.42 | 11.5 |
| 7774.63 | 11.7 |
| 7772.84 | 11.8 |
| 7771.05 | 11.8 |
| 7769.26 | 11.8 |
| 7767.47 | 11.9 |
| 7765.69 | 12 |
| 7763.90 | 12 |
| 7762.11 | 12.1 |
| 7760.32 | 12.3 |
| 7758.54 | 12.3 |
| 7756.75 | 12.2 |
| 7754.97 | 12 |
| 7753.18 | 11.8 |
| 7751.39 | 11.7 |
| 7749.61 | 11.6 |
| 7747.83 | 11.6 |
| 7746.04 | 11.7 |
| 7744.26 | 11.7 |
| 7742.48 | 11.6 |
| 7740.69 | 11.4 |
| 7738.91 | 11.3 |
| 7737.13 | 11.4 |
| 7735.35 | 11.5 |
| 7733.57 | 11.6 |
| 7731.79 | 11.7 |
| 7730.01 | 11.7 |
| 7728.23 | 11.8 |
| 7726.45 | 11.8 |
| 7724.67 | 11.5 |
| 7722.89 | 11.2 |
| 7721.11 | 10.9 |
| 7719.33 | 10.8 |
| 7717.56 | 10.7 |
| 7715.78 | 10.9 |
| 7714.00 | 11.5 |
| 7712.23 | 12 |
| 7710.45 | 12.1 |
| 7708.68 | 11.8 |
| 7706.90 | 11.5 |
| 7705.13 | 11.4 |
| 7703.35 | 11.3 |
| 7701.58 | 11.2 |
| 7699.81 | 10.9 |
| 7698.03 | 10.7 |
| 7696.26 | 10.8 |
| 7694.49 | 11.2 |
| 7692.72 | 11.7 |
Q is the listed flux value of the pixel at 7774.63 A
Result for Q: 11.7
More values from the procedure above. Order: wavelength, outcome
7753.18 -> 11.8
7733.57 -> 11.6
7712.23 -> 12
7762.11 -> 12.1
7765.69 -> 12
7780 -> 11.1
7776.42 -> 11.5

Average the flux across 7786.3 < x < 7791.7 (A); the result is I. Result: 11.2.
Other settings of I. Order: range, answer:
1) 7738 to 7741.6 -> 11.3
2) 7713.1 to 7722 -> 11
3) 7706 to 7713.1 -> 11.8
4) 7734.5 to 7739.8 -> 11.4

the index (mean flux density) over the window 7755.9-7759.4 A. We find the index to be 12.2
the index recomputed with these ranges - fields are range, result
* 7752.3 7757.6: 12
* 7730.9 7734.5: 11.7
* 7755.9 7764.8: 12.2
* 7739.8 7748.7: 11.6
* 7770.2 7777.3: 11.7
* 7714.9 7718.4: 10.8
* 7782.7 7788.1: 11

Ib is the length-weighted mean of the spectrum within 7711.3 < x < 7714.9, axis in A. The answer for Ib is 11.7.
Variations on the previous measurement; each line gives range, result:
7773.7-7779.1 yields 11.5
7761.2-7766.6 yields 12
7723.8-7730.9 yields 11.7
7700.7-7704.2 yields 11.3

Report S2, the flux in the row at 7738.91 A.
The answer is 11.3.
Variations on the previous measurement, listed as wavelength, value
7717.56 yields 10.7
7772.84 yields 11.8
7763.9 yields 12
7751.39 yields 11.7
